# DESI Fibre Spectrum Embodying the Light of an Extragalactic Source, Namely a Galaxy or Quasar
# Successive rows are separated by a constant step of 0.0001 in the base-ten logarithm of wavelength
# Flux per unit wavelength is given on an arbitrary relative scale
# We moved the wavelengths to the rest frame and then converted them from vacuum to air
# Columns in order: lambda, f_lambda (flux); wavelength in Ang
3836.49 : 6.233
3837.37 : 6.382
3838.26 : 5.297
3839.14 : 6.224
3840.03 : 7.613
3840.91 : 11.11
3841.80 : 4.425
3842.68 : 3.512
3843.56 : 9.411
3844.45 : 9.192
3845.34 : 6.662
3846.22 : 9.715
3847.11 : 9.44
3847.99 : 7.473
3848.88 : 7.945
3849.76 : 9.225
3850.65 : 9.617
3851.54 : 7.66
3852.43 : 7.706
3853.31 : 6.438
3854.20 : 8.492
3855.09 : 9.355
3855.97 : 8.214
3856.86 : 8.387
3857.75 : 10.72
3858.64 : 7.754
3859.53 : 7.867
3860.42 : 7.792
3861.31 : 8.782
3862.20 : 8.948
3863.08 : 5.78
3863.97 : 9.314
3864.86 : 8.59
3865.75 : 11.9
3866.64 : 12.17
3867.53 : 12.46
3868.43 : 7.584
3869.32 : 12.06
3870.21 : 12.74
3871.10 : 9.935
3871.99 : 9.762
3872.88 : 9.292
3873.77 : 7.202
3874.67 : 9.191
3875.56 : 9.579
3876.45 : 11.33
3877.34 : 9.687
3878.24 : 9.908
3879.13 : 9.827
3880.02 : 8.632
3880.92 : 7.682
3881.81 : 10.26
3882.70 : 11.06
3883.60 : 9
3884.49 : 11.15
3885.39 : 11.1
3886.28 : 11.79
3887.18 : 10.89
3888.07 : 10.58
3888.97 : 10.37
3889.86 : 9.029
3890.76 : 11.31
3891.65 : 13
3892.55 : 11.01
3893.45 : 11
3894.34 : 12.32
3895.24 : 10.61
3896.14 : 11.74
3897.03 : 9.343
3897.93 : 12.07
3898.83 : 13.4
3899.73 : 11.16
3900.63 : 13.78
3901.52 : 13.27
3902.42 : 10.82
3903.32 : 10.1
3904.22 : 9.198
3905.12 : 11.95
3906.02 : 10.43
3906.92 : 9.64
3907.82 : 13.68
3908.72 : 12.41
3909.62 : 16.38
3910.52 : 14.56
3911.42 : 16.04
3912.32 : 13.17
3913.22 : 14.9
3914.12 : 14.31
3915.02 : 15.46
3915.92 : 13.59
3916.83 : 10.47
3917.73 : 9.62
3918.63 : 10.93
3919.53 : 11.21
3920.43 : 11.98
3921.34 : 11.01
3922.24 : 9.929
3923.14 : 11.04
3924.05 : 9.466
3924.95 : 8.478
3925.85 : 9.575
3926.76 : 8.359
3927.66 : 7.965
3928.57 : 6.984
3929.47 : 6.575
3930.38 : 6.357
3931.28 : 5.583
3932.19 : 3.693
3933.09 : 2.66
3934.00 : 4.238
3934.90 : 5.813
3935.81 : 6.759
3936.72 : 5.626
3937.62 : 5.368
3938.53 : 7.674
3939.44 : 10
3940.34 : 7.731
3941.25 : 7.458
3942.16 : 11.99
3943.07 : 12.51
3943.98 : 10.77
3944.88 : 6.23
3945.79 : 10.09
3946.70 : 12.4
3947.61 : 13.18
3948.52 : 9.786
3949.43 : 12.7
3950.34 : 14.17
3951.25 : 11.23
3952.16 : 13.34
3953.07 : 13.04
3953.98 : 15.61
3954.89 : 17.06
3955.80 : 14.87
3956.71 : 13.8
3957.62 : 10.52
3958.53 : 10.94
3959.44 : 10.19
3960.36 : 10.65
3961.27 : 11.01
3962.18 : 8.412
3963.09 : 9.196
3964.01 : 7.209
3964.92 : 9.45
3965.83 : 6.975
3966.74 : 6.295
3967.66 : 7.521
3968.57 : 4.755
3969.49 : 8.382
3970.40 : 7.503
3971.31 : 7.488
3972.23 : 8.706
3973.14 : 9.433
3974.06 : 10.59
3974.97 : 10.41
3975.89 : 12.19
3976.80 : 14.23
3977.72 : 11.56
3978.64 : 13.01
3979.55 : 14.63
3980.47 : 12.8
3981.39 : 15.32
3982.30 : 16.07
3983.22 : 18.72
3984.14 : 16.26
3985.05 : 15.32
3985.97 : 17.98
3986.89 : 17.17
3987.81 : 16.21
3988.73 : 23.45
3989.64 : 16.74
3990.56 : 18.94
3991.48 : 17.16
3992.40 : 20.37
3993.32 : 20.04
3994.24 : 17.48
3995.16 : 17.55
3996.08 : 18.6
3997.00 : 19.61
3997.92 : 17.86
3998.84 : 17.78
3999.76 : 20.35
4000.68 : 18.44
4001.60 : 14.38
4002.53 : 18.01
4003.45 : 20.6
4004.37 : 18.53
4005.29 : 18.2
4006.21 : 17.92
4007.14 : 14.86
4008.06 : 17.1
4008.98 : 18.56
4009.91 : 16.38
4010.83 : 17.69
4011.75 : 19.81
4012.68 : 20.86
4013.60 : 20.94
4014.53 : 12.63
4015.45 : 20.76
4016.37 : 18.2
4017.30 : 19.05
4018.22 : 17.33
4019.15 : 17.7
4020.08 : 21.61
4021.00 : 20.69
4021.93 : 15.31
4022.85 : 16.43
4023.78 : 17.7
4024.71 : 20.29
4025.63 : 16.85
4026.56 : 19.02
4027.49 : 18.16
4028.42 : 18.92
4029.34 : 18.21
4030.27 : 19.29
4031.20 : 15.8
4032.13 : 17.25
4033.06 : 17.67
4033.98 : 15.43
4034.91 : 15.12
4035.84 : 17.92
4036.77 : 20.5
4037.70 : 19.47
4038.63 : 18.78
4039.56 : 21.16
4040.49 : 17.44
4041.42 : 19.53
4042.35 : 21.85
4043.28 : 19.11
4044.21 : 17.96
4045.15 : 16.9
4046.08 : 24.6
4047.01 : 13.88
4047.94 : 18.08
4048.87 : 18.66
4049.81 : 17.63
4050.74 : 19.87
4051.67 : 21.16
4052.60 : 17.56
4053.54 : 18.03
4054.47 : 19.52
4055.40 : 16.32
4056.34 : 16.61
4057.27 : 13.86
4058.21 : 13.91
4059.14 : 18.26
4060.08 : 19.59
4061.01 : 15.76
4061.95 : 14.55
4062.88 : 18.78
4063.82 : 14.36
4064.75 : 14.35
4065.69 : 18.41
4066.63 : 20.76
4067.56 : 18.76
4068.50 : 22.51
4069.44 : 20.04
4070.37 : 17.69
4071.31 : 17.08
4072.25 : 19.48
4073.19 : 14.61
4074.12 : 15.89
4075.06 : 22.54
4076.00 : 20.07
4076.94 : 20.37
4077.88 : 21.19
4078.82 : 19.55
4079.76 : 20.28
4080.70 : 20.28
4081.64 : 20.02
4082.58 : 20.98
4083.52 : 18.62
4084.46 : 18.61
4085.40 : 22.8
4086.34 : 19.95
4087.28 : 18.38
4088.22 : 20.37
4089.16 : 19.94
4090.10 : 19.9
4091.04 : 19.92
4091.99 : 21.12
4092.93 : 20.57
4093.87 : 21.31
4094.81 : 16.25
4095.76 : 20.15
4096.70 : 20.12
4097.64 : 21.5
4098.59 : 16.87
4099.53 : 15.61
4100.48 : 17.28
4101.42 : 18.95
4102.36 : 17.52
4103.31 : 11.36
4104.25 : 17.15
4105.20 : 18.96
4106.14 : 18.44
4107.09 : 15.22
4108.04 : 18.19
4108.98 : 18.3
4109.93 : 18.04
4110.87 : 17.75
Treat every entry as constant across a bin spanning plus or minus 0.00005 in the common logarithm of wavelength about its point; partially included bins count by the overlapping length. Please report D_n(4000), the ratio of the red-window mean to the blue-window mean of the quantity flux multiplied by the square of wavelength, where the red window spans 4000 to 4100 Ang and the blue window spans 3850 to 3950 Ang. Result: 2.00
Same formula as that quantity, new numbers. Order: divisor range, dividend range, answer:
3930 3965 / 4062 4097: 2.11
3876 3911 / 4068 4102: 1.92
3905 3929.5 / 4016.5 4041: 1.67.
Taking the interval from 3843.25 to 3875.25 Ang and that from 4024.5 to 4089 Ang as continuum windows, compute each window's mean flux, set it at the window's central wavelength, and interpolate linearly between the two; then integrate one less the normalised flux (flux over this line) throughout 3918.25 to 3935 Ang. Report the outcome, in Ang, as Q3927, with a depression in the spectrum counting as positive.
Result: 5.72 Ang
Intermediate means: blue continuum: 9.02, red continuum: 18.5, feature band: 8.02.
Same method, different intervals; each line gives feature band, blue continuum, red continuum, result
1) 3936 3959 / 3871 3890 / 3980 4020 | 5.4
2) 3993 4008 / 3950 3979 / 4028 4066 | -4.8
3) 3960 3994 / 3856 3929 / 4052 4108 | 3.6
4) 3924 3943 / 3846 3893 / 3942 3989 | 6.9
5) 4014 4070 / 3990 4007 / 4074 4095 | 3.2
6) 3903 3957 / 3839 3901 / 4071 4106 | 7.2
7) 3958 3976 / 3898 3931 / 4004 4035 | 7.2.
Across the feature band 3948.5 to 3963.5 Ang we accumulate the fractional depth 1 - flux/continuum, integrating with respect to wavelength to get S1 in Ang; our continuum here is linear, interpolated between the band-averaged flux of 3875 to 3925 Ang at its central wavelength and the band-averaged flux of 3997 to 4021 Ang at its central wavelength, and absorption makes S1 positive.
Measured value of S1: 2.7 Ang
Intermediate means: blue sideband 11.4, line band 12.2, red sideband 18.3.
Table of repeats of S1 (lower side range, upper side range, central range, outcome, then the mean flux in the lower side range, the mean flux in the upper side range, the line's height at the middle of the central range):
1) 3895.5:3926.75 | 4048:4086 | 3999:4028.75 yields -3.7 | 11.9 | 18.5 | 16.2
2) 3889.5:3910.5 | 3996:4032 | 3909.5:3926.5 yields 0.8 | 11.7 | 18.2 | 12.7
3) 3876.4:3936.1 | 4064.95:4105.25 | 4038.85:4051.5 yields -1.4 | 10.5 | 19.1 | 17.2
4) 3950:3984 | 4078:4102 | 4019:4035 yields -2.7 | 11.3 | 19.6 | 15.4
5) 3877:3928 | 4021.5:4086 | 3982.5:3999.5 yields -3.0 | 11.3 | 18.4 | 15.4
